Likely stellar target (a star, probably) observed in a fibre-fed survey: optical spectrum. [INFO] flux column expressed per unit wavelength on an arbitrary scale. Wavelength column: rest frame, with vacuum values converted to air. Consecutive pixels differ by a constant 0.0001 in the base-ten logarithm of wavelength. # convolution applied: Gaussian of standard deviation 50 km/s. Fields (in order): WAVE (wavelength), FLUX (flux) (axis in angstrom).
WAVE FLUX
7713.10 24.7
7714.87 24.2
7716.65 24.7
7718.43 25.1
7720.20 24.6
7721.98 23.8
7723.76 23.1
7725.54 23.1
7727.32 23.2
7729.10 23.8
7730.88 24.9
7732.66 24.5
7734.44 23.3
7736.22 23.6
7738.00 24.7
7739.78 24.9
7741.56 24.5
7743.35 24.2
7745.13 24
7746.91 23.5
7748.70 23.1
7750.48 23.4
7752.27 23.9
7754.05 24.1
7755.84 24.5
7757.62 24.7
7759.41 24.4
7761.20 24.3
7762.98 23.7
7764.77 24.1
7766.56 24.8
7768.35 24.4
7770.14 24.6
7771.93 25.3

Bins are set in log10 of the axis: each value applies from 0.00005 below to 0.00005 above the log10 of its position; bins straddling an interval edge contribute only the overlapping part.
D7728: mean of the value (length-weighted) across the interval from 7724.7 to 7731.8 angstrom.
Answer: 23.8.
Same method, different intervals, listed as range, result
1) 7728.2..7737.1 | 24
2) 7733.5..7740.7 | 24.2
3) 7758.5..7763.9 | 24.1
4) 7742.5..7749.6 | 23.7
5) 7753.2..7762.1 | 24.4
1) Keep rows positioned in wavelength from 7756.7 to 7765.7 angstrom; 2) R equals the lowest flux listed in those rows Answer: 23.7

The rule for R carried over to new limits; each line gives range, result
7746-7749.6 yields 23.1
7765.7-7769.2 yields 24.4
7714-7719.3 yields 24.2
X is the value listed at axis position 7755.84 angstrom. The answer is 24.5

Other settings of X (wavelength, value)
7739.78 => 24.9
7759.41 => 24.4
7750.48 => 23.4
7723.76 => 23.1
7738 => 24.7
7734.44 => 23.3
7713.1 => 24.7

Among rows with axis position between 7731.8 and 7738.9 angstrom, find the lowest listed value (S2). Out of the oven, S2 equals 23.3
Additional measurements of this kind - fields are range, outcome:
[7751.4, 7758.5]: 23.9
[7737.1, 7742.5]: 24.5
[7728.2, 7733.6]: 23.8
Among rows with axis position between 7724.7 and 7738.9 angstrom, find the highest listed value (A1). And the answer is 24.9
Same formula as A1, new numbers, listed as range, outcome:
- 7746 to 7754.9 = 24.1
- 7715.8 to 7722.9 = 25.1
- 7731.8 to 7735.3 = 24.5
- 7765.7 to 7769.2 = 24.8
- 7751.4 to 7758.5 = 24.7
